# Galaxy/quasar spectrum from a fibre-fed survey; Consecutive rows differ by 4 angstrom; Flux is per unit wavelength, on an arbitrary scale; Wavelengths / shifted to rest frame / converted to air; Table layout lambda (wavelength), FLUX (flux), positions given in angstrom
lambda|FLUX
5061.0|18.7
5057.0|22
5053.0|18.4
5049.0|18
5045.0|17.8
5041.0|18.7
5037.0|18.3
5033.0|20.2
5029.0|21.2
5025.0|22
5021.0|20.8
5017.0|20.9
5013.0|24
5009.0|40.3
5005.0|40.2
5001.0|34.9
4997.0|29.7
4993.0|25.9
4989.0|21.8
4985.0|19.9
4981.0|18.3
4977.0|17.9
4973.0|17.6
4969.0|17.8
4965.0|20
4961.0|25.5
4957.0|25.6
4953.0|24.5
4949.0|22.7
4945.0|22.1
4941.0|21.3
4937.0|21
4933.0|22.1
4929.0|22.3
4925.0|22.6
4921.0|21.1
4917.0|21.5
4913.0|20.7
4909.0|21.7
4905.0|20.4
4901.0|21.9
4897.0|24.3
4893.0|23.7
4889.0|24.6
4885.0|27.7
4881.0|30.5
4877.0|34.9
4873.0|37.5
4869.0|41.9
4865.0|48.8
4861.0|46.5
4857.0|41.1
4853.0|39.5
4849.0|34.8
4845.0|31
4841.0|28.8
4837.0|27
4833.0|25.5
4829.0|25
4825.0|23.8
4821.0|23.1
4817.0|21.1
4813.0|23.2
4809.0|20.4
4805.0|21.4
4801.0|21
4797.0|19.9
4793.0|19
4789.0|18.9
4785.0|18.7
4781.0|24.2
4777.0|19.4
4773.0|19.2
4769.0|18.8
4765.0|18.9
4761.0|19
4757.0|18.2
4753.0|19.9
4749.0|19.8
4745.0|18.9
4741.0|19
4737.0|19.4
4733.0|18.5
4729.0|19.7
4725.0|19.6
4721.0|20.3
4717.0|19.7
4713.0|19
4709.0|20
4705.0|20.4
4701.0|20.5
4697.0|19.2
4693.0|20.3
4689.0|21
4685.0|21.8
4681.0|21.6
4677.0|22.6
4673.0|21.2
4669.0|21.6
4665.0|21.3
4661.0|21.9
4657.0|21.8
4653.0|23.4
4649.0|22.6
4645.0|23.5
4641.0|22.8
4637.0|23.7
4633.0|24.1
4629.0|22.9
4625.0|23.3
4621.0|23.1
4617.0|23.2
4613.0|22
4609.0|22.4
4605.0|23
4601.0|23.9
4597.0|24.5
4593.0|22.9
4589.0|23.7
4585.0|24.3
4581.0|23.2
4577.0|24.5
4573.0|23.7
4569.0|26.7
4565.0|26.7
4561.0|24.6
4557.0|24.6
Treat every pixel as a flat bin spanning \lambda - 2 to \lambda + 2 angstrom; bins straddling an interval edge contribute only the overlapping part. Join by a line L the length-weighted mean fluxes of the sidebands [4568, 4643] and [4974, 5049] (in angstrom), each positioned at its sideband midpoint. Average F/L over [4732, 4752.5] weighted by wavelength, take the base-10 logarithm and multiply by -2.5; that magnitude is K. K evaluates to 0.22 mag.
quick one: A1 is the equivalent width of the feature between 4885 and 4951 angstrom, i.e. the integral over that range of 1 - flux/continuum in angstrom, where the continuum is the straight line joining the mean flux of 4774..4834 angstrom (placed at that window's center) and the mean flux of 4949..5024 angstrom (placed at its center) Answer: 3.3 angstrom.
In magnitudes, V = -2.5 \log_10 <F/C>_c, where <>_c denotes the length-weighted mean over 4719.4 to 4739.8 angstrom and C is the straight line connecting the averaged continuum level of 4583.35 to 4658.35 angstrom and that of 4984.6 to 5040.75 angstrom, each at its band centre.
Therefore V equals 0.22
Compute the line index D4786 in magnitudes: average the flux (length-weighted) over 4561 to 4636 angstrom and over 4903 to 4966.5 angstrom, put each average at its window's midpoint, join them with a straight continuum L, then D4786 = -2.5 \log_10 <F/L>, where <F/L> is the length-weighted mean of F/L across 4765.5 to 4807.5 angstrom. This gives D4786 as 0.147 mag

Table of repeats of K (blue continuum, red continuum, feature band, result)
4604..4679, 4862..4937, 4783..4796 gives 0.31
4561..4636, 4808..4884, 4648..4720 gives 0.25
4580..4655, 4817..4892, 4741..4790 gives 0.43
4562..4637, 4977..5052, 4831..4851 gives -0.23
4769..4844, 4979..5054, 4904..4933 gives 0.07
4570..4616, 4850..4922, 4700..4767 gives 0.35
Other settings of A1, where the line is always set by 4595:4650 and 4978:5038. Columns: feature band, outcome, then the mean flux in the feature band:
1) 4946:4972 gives 2.6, 22.5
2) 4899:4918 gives 2.7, 21.2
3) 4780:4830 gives 5.8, 21.4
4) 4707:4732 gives 4.3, 19.7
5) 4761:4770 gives 1.9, 18.9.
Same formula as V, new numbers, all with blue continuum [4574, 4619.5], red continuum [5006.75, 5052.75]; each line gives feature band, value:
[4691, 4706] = 0.151 mag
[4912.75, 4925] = 0.047 mag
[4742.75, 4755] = 0.174 mag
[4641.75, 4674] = 0.048 mag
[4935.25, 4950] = 0.027 mag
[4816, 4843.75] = -0.116 mag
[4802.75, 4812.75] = 0.070 mag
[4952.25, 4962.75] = -0.140 mag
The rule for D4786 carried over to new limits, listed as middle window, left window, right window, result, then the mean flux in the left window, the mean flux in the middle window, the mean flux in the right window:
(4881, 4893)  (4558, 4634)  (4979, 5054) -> -0.114 mag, 23.8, 26.5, 23.8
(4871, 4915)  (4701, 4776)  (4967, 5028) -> -0.163 mag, 19.4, 26.2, 24.7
